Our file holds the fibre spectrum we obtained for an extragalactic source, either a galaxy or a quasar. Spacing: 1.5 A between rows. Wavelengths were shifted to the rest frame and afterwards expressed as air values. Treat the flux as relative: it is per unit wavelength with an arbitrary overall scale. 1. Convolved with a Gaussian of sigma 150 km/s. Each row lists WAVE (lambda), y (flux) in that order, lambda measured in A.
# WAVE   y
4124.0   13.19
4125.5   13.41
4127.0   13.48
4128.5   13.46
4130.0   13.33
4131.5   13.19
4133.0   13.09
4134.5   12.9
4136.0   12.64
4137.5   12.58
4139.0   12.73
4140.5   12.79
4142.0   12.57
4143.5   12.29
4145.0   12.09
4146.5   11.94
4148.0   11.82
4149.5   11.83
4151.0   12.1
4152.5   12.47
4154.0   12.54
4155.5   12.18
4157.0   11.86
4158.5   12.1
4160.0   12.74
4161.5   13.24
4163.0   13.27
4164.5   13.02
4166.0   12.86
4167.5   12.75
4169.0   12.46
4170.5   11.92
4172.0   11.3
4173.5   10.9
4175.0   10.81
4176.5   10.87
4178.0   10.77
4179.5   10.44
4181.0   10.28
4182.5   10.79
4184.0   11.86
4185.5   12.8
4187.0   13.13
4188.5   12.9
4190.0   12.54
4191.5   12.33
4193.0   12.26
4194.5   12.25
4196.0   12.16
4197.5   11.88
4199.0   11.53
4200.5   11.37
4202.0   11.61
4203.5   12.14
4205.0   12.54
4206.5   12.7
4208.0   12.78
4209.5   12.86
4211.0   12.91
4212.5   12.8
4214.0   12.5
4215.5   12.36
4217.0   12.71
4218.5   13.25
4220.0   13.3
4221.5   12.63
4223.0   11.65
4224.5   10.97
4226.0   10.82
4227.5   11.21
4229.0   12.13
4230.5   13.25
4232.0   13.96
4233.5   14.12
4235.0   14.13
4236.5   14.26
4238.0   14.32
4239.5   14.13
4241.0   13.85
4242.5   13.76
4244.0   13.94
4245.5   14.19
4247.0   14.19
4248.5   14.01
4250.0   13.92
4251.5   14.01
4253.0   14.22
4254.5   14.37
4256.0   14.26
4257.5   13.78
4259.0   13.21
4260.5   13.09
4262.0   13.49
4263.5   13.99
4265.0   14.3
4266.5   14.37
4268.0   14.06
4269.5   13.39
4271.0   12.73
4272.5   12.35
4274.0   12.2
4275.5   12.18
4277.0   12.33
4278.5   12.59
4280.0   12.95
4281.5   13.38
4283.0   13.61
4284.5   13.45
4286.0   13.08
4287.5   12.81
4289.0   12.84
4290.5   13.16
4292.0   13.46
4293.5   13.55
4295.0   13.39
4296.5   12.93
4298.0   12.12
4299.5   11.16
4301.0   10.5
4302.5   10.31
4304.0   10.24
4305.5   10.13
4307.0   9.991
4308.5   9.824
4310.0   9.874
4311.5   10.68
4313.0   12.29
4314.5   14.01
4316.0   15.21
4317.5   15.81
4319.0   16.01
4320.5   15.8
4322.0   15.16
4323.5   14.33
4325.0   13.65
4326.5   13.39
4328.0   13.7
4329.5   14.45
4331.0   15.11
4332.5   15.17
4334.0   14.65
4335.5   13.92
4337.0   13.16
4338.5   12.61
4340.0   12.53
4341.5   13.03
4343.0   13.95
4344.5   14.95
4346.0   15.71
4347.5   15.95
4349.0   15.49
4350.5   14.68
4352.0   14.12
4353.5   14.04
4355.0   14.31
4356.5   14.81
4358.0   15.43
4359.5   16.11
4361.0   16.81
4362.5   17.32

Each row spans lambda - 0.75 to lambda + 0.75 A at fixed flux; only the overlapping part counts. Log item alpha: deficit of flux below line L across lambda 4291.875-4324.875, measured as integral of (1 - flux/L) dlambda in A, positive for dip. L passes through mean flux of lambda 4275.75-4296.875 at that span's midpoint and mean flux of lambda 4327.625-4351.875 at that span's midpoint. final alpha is 2.5 A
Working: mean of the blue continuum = 13.1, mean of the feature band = 12.6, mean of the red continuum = 14.3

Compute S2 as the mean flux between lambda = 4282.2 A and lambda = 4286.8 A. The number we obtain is 13.4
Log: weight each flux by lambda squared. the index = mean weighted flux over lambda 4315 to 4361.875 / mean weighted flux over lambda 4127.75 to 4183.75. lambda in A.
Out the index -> 1.31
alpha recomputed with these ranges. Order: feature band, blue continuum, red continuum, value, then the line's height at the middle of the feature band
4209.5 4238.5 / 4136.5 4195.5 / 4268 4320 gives -1.2 A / 12.3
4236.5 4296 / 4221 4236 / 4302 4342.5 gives -3.5 A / 12.8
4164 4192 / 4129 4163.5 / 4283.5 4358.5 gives 1.9 A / 12.7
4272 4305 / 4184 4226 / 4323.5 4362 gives 2.8 A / 13.6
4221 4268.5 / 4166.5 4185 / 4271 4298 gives -4.5 A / 12.3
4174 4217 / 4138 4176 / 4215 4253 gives 2.5 A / 12.8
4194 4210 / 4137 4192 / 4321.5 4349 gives 0.5 A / 12.6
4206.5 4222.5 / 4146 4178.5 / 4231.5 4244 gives 0.8 A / 13.5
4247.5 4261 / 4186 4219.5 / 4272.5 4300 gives -1.3 A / 12.7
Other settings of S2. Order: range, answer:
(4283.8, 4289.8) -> 13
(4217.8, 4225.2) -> 12.4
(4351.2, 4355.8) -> 14.2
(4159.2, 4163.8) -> 13.1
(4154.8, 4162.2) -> 12.4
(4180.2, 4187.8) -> 11.8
